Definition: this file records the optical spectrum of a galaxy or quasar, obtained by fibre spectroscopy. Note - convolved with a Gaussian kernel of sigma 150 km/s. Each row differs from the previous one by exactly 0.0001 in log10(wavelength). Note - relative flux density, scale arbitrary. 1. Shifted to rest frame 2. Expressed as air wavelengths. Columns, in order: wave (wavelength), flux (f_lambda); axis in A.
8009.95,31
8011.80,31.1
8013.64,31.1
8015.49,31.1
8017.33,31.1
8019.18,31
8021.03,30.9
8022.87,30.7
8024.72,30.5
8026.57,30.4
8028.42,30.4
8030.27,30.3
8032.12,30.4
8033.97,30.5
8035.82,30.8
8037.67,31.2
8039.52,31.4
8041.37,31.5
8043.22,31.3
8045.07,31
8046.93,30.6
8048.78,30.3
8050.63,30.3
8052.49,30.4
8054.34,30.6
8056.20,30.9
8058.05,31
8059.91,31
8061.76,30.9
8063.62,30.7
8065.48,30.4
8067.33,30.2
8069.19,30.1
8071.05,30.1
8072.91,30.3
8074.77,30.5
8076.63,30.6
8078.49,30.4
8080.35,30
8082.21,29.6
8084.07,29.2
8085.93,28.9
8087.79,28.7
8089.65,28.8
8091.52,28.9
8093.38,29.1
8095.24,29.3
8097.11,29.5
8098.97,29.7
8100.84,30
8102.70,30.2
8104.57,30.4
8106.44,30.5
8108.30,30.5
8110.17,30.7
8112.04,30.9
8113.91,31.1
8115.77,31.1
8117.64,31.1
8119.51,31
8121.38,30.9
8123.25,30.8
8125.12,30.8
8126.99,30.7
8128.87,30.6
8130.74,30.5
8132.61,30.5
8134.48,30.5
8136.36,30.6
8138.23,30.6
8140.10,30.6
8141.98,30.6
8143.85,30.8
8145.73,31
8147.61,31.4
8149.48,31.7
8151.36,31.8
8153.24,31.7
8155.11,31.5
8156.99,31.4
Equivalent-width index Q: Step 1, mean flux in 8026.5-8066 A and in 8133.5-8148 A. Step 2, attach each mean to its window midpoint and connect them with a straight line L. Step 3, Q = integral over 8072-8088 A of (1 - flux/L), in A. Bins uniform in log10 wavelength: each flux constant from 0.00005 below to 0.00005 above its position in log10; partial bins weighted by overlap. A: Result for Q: 0.5 A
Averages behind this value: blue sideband 30.7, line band 29.9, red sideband 30.7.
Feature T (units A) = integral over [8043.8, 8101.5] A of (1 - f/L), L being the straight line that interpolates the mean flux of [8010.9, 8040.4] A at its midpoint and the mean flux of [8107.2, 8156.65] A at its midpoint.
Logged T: 1.47 A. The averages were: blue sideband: 30.8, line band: 30.1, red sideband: 30.9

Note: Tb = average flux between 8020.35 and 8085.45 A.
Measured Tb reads 30.5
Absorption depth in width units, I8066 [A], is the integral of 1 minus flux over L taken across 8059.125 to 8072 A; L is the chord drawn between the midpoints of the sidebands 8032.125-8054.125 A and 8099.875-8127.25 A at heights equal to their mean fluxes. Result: 0.1 A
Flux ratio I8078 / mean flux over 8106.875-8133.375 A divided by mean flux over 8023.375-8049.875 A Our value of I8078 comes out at 1.0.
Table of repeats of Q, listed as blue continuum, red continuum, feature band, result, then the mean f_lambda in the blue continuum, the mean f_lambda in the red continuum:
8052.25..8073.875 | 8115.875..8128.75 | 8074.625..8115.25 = 1.10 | 30.6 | 30.9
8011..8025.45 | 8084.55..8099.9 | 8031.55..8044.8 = -0.25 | 31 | 29.1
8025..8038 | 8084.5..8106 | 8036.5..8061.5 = -0.55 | 30.5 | 29.4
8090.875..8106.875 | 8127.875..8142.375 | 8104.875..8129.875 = -0.55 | 29.7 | 30.5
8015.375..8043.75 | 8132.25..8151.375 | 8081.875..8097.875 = 0.92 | 30.8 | 30.9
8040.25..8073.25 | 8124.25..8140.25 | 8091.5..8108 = 0.44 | 30.7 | 30.6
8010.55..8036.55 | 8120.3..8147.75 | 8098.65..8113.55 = 0.14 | 30.7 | 30.7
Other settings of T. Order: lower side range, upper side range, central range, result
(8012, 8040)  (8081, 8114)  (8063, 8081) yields -0.1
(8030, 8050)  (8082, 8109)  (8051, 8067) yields -0.2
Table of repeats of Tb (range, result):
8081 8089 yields 29.2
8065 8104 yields 29.7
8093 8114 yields 30.1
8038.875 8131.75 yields 30.4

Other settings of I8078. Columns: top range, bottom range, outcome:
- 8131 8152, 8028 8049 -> 1.00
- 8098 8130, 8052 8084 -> 1.01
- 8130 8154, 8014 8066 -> 1.01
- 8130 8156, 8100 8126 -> 1.01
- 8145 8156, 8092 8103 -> 1.07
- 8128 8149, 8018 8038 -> 1.00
